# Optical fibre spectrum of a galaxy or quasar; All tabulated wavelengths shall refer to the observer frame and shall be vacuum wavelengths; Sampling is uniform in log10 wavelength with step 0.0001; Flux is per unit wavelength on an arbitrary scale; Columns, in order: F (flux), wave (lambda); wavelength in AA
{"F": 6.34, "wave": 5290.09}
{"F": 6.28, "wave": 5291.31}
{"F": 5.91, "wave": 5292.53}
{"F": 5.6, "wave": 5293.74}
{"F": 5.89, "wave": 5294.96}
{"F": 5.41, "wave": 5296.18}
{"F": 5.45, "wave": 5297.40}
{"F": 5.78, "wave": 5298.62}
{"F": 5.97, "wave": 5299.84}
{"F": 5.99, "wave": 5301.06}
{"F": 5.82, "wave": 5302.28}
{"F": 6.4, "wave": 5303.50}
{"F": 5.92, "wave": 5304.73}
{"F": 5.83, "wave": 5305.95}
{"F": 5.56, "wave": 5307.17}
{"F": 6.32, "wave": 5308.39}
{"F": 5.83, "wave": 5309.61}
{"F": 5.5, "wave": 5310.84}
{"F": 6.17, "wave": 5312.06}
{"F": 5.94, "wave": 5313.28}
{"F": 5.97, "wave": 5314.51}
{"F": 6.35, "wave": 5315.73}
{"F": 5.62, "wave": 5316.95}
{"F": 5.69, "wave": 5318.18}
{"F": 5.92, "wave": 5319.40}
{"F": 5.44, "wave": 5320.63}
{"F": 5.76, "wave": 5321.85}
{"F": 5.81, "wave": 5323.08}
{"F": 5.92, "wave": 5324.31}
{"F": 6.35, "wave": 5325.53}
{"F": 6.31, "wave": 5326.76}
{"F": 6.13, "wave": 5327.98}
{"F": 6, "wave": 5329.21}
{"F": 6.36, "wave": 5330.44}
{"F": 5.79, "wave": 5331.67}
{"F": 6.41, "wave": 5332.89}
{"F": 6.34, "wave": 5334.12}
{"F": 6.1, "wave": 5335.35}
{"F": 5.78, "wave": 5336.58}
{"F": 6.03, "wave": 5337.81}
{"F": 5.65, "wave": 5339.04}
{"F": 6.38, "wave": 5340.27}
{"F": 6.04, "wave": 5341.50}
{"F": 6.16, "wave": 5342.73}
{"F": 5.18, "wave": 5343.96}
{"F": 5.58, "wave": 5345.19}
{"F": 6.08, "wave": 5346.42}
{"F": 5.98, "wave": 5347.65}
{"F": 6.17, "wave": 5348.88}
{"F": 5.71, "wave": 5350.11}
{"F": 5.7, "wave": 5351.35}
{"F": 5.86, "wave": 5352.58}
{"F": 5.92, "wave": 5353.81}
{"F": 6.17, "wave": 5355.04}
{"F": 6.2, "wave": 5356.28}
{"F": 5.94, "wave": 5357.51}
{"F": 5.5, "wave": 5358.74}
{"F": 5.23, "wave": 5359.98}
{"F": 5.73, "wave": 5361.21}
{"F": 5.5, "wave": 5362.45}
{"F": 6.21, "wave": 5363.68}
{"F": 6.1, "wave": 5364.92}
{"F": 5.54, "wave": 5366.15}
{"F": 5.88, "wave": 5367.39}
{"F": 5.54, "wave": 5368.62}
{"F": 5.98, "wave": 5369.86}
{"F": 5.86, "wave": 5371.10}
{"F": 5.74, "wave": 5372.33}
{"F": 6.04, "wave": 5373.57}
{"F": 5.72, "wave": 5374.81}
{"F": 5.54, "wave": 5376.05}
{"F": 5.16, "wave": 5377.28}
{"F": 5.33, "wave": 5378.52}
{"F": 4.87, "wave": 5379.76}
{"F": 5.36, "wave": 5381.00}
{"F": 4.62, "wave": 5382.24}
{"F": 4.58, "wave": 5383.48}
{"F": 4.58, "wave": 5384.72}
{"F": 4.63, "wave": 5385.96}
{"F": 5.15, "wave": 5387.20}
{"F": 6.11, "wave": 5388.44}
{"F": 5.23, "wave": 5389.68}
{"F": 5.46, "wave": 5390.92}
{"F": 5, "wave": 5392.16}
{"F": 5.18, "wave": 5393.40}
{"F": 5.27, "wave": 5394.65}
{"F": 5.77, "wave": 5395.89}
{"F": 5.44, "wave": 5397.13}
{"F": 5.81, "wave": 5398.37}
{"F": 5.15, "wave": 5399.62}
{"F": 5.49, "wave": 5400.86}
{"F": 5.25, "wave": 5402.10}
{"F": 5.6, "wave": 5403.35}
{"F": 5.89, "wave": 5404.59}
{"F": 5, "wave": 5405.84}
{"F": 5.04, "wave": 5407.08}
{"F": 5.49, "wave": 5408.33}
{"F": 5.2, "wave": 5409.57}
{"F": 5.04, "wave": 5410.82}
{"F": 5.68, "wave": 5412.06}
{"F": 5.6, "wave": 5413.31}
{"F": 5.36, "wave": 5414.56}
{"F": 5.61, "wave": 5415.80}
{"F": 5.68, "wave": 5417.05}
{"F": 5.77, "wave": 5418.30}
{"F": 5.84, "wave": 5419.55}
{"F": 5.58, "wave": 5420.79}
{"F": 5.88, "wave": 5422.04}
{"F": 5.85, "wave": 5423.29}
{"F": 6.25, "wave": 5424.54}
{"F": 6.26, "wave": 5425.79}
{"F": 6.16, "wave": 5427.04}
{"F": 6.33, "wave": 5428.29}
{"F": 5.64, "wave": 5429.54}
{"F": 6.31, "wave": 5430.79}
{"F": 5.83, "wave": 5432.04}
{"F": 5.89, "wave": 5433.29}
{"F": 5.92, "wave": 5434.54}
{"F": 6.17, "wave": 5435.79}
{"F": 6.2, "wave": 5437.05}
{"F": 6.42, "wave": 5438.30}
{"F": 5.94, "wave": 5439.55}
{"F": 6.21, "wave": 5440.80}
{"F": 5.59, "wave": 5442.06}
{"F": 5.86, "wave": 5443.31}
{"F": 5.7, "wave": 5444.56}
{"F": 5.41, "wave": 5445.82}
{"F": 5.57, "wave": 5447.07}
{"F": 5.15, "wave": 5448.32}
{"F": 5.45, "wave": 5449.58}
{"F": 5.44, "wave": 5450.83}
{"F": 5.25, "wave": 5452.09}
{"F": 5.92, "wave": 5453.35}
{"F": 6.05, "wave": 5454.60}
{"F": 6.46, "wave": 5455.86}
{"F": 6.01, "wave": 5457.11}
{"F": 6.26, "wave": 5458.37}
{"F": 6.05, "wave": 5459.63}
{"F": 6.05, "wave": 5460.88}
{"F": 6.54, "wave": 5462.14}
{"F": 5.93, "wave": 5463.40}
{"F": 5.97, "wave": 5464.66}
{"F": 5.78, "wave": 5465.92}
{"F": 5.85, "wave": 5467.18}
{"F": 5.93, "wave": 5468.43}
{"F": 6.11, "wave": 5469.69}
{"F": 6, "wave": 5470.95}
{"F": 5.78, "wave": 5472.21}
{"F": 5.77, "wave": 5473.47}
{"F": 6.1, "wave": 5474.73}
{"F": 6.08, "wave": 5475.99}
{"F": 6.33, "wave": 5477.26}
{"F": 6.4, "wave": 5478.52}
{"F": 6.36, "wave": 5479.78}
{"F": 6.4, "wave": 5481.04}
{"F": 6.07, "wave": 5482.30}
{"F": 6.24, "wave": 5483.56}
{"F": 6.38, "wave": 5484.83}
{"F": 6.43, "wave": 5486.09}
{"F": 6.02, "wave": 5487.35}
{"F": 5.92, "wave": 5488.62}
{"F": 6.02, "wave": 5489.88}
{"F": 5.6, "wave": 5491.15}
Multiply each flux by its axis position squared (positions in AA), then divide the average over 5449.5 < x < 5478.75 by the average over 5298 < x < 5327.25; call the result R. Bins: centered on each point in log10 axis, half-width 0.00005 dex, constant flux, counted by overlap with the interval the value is 1.07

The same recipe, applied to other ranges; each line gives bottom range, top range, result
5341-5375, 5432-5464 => 1.05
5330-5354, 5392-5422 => 0.94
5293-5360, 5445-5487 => 1.07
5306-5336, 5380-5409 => 0.90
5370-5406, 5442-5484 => 1.14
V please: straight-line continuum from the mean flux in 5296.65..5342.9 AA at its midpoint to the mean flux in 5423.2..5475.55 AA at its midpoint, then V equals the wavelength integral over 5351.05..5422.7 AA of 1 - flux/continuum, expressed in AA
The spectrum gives 5.3 AA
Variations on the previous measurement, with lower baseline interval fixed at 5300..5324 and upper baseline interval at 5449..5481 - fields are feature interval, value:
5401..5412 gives 1.1 AA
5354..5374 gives 0.3 AA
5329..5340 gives -0.3 AA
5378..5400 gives 2.8 AA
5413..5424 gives 0.5 AA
